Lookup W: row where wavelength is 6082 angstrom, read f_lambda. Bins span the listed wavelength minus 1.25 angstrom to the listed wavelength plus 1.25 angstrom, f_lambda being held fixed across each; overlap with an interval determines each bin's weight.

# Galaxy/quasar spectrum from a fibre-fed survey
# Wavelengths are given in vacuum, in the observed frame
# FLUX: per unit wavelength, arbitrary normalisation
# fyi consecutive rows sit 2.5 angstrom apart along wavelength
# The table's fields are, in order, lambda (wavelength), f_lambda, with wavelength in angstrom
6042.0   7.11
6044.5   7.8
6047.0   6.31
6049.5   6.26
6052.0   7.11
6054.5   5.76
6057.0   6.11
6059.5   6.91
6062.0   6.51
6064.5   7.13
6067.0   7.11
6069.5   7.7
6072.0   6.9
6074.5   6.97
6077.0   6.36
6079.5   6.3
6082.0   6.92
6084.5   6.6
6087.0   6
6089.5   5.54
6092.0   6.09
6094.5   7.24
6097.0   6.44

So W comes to 6.92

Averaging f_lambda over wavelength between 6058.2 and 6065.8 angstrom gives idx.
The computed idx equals 6.85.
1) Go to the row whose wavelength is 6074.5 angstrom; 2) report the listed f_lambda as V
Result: 6.97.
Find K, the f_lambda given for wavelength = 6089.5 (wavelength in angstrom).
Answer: 5.54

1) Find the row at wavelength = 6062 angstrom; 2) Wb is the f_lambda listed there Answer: 6.51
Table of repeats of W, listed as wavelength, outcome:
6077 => 6.36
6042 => 7.11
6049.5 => 6.26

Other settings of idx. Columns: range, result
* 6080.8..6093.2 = 6.23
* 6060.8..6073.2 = 7.07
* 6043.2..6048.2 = 7.06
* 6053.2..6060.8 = 6.27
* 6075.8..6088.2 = 6.44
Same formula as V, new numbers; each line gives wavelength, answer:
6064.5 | 7.13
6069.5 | 7.7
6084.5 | 6.6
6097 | 6.44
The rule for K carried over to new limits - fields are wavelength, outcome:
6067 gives 7.11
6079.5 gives 6.3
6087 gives 6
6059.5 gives 6.91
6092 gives 6.09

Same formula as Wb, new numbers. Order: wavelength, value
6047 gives 6.31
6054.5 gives 5.76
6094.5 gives 7.24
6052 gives 7.11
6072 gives 6.9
